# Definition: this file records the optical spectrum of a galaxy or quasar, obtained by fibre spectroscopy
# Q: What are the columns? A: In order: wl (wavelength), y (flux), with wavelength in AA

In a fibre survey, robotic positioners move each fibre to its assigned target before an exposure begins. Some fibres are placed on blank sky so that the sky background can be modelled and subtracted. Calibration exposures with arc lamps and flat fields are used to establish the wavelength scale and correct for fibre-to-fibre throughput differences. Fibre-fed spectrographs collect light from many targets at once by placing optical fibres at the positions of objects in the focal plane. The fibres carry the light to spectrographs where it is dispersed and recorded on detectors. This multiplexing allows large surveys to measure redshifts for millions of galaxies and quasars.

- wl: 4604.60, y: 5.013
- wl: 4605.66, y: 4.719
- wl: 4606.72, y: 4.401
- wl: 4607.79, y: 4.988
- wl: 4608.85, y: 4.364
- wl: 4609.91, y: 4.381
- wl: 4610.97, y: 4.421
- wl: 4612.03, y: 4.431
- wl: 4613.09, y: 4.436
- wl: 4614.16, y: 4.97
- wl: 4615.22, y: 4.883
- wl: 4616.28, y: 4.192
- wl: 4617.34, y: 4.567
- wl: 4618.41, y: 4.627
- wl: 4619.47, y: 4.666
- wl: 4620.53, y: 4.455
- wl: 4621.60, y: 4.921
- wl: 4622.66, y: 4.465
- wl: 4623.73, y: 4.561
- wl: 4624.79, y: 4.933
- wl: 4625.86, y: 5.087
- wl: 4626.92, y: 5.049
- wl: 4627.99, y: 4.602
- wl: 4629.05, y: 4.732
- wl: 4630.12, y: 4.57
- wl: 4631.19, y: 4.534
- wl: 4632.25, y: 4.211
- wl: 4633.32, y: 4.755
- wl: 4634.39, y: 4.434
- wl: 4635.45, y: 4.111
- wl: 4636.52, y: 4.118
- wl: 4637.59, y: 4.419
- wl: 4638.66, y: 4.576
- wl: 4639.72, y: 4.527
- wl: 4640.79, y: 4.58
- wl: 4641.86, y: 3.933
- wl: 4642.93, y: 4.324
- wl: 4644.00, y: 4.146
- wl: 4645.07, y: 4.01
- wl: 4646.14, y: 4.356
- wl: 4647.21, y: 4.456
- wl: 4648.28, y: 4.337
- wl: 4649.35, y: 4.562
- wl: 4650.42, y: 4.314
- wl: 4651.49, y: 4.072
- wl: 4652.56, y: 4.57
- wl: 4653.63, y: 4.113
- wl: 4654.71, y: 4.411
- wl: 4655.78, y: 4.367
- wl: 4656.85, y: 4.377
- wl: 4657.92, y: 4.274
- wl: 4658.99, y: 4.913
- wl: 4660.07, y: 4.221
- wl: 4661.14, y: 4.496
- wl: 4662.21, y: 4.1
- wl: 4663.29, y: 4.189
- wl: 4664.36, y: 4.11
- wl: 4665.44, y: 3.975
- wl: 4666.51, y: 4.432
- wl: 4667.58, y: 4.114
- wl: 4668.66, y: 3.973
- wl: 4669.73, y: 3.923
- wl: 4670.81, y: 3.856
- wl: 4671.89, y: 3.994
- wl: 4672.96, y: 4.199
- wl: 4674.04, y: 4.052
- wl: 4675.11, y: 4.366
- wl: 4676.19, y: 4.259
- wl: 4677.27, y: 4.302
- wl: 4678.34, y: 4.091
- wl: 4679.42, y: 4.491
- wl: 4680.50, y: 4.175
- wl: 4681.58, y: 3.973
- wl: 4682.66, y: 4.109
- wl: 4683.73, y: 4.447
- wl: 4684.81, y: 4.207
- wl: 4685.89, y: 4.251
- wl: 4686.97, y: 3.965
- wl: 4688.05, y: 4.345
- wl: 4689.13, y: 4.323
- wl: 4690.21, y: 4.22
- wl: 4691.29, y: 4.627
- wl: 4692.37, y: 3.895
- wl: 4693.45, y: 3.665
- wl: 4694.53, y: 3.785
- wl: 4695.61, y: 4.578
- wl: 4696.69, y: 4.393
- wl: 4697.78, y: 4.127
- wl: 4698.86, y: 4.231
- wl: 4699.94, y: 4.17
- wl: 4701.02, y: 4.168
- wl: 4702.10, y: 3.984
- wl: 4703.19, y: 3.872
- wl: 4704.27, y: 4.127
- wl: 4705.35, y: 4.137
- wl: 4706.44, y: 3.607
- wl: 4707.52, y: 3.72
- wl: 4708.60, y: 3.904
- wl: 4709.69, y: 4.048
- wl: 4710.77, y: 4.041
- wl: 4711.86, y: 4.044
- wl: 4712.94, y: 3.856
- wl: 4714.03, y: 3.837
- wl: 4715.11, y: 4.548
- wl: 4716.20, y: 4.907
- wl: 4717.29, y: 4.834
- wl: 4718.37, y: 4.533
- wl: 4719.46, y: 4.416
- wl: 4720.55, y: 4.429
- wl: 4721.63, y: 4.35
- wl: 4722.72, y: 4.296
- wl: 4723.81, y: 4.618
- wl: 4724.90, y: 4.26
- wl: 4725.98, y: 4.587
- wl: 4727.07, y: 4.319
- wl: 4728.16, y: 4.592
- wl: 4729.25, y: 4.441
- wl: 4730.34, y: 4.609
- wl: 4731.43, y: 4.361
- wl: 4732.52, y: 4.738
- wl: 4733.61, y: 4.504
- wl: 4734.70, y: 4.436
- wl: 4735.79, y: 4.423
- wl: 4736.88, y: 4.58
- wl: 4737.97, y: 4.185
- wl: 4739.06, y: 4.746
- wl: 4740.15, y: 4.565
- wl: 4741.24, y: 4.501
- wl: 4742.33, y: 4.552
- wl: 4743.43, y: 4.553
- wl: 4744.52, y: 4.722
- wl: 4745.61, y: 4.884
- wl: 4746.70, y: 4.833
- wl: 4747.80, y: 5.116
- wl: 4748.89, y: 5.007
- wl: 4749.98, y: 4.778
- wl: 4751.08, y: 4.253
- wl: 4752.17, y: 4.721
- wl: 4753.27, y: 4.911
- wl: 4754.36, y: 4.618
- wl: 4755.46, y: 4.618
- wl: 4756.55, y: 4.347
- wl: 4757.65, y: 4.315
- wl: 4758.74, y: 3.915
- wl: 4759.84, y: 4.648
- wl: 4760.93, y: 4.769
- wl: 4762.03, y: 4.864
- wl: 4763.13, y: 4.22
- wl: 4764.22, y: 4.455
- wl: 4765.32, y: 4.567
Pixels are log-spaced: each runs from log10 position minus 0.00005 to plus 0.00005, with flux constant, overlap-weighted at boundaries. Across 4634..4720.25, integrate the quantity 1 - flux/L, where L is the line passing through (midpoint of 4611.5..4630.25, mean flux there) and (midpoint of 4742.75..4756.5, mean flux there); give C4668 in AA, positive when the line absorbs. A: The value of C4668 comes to 8.86 AA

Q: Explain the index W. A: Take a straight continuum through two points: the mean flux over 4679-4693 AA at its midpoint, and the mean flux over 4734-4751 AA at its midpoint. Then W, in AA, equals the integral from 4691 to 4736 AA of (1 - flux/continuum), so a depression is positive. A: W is 1.76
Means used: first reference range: 4.23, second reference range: 4.65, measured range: 4.26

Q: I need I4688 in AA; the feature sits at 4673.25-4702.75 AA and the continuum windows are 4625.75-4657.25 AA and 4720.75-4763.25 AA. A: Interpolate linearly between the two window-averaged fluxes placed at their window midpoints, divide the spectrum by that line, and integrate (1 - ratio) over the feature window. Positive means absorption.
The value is 1.9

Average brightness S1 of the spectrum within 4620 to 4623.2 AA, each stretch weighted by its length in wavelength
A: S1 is 4.61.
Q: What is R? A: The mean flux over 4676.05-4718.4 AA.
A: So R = 4.16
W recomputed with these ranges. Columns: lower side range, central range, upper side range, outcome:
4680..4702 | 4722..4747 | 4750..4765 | -0.7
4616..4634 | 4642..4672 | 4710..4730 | 2.0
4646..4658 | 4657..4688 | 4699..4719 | 0.5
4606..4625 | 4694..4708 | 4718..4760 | 1.5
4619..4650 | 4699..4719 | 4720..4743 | 1.6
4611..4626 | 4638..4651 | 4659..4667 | 0.2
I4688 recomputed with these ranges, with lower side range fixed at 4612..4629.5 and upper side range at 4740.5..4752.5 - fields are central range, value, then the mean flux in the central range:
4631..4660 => 2.1 AA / 4.36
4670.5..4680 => 1.0 AA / 4.19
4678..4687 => 1.0 AA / 4.2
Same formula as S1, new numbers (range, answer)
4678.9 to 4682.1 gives 4.21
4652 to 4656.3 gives 4.36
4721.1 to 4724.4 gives 4.41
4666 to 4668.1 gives 4.28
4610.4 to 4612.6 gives 4.44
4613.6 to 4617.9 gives 4.65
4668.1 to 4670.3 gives 3.94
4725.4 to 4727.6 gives 4.46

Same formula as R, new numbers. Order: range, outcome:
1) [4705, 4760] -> 4.45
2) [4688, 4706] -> 4.15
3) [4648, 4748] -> 4.3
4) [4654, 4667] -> 4.32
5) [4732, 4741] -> 4.52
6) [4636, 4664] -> 4.34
